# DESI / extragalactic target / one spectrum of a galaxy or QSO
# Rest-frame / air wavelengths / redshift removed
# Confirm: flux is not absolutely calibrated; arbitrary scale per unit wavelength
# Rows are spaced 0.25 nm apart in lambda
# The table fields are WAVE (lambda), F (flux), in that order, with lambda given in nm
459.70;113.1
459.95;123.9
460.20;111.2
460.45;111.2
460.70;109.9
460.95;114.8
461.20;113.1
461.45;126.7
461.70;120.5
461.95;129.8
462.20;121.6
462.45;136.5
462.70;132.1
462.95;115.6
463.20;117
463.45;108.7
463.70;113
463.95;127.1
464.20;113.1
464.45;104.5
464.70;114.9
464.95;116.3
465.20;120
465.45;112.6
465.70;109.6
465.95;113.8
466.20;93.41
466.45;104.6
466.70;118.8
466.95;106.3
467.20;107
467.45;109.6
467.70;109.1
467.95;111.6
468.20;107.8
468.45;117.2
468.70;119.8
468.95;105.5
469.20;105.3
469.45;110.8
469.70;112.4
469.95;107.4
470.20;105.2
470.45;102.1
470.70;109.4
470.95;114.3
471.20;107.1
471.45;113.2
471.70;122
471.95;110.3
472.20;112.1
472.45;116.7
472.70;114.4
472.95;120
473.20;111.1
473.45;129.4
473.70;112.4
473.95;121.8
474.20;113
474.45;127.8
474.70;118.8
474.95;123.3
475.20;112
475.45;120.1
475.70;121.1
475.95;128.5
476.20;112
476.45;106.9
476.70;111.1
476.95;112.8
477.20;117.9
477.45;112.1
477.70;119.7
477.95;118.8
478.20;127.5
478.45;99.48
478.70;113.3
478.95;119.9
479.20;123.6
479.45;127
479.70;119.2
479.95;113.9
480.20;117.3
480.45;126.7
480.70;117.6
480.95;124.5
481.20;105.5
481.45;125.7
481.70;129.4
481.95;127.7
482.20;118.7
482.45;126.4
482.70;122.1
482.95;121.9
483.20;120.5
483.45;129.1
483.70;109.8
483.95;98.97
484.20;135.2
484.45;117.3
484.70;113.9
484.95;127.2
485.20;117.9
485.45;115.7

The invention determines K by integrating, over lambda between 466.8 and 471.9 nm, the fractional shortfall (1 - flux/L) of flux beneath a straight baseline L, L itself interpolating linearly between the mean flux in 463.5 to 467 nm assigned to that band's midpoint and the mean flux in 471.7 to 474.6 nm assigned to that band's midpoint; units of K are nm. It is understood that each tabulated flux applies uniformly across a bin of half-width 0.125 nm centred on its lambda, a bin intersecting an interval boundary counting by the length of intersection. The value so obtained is 0.21 nm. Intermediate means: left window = 112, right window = 117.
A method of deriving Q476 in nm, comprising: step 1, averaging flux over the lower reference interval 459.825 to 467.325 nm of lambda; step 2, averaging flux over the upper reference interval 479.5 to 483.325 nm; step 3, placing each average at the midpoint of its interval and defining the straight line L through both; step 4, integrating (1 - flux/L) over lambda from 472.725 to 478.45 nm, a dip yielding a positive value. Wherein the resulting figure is 0.08 nm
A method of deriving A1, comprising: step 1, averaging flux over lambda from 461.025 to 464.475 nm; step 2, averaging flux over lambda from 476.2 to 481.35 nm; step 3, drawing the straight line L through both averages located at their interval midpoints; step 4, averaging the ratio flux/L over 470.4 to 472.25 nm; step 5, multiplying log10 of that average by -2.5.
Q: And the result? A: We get 0.06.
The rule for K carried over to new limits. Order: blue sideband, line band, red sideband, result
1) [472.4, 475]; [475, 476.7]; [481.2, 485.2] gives 0.039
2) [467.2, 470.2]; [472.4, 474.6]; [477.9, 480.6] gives -0.086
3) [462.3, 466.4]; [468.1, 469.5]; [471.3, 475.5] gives 0.063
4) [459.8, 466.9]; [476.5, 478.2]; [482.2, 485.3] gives 0.041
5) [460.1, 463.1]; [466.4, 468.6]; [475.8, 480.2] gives 0.157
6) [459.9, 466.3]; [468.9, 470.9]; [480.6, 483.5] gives 0.186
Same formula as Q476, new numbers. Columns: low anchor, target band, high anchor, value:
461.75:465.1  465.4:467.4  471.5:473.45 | 0.170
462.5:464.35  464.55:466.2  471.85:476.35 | 0.080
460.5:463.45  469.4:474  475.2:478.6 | 0.171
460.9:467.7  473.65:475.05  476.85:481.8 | -0.027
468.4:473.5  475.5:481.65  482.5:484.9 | -0.068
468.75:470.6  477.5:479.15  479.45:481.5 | 0.002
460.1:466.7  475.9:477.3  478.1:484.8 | 0.054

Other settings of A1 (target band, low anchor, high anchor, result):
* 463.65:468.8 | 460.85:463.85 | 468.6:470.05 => 0.029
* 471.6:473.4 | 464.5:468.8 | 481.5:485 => -0.010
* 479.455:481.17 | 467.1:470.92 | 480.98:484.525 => -0.008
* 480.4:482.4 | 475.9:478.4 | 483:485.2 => -0.038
